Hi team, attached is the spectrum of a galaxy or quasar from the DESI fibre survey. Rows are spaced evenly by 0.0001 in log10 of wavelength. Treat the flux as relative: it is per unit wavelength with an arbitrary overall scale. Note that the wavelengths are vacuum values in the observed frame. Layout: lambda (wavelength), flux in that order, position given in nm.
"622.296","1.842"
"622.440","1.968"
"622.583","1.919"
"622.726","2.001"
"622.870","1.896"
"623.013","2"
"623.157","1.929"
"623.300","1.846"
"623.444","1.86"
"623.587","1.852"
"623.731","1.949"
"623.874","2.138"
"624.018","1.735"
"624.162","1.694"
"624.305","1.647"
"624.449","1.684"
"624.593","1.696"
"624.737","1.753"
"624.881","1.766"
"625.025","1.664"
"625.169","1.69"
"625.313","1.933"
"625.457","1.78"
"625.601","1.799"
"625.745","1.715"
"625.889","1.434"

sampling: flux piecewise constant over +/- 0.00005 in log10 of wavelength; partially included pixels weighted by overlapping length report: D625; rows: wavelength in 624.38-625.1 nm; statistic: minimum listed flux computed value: 1.664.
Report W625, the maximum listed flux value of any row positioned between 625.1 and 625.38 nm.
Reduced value 1.933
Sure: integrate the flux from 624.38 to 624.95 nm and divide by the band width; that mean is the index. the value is 1.72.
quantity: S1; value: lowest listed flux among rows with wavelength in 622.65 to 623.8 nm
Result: 1.846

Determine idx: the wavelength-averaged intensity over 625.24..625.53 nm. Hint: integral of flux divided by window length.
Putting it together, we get 1.86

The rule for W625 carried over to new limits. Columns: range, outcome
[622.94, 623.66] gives 2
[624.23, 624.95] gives 1.766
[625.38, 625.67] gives 1.799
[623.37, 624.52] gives 2.138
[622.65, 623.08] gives 2.001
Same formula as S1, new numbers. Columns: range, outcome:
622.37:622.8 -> 1.919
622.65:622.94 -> 1.896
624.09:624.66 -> 1.647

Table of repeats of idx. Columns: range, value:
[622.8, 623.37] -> 1.92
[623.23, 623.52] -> 1.85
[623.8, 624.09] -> 1.94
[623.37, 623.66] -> 1.85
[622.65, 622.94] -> 1.95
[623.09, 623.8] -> 1.89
